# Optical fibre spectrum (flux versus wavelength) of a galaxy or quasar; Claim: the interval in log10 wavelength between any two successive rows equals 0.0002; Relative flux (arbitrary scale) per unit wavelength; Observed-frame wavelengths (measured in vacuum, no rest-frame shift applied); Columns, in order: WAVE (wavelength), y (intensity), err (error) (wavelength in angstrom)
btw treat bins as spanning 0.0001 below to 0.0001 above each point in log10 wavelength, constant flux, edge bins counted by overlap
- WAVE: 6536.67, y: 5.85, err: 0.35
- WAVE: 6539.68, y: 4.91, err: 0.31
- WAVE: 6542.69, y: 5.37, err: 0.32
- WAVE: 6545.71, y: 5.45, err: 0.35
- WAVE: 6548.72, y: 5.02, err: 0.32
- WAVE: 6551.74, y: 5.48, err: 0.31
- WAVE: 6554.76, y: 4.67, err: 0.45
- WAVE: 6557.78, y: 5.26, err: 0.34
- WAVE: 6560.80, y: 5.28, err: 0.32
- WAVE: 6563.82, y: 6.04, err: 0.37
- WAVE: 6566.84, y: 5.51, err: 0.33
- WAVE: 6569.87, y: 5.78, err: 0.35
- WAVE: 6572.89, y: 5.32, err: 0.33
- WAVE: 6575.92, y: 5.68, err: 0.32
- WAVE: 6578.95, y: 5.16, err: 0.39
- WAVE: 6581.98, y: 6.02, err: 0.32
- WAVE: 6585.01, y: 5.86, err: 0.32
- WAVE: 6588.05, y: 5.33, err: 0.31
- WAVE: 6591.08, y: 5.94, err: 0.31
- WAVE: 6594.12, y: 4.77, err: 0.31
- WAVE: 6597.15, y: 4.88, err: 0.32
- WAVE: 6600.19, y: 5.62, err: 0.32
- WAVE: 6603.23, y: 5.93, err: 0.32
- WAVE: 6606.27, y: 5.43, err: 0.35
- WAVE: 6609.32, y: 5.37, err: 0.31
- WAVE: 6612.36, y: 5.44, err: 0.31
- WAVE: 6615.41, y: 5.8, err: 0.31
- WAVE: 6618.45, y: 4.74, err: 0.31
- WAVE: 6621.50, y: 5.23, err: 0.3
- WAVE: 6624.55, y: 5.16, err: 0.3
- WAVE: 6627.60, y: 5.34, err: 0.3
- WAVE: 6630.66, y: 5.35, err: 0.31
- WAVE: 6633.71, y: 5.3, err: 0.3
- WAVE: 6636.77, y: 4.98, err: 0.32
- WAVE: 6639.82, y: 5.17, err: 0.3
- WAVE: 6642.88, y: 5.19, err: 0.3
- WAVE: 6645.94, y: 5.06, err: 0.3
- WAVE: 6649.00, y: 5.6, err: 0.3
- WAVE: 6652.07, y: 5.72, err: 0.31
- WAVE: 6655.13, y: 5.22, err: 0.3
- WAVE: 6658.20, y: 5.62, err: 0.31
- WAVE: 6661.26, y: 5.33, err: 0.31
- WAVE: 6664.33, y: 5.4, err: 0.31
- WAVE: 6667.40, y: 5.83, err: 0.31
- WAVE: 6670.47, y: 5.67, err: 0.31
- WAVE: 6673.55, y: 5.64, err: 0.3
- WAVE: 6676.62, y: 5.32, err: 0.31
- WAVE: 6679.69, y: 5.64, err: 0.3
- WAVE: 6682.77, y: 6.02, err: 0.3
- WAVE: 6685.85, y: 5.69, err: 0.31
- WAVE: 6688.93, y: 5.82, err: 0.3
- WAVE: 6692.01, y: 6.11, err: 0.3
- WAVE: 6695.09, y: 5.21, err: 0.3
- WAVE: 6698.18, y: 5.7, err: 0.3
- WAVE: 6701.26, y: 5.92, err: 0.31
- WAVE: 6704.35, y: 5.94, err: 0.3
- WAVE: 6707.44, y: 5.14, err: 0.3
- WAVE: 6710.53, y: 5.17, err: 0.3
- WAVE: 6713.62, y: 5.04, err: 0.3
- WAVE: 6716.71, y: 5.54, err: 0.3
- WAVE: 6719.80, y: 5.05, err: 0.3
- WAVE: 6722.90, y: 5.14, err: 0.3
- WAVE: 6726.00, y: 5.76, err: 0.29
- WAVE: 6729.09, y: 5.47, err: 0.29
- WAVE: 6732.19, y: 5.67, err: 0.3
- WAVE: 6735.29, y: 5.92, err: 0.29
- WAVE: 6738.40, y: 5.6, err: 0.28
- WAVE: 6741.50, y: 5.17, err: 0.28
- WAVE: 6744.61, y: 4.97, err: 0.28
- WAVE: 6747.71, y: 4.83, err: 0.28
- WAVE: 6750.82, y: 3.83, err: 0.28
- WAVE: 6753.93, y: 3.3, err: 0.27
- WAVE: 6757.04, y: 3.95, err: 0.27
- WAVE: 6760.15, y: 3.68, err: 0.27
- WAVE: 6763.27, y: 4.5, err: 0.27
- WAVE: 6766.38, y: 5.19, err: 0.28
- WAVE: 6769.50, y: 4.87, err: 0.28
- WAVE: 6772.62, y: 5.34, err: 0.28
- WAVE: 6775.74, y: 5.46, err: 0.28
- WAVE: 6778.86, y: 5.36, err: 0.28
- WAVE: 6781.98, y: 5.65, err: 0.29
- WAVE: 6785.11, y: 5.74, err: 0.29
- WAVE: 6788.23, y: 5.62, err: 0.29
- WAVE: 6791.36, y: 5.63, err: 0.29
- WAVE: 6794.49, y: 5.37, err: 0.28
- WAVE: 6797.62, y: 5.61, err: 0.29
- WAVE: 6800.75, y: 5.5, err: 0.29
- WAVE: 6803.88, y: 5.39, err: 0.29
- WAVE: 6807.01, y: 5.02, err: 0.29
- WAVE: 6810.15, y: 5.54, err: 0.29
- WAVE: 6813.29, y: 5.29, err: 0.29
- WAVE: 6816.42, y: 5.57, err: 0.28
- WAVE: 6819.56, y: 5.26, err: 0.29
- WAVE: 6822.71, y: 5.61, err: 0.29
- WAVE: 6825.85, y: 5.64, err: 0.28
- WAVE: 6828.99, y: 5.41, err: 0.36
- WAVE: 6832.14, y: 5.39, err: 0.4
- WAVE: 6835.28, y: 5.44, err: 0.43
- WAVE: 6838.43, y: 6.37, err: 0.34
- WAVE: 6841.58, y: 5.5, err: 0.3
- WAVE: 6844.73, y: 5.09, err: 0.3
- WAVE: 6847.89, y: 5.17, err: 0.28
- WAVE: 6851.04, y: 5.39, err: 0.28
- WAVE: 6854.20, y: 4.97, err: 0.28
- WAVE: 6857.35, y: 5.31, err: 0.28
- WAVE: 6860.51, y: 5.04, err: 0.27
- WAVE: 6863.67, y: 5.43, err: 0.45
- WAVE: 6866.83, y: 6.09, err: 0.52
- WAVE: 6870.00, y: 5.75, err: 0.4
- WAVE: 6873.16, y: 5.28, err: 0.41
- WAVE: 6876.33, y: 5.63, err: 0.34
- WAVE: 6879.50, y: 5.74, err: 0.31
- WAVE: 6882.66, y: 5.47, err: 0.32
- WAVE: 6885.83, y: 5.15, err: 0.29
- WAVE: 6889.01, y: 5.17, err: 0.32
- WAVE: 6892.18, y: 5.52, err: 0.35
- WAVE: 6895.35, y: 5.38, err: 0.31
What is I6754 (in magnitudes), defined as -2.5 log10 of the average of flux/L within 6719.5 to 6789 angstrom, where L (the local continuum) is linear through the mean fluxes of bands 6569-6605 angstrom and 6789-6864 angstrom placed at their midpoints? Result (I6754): 0.08 mag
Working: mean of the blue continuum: 5.52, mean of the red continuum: 5.42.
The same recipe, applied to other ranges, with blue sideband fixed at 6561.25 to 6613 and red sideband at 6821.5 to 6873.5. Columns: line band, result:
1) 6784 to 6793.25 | -0.033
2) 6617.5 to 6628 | 0.083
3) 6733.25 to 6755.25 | 0.138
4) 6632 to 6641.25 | 0.073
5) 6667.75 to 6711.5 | -0.029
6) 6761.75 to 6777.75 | 0.083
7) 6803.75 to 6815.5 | 0.032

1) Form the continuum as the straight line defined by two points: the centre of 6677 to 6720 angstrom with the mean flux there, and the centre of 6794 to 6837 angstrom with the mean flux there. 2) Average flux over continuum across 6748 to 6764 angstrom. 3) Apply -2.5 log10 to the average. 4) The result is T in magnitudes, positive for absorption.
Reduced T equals 0.38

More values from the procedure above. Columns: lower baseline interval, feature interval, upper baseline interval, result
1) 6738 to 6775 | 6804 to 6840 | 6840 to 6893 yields -0.09 mag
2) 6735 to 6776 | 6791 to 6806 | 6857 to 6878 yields -0.10 mag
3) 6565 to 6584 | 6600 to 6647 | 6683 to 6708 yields 0.07 mag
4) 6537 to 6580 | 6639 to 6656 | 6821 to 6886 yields 0.01 mag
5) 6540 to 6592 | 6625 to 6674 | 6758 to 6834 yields 0.00 mag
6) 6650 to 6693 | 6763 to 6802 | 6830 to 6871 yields 0.02 mag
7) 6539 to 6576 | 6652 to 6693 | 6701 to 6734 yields -0.04 mag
